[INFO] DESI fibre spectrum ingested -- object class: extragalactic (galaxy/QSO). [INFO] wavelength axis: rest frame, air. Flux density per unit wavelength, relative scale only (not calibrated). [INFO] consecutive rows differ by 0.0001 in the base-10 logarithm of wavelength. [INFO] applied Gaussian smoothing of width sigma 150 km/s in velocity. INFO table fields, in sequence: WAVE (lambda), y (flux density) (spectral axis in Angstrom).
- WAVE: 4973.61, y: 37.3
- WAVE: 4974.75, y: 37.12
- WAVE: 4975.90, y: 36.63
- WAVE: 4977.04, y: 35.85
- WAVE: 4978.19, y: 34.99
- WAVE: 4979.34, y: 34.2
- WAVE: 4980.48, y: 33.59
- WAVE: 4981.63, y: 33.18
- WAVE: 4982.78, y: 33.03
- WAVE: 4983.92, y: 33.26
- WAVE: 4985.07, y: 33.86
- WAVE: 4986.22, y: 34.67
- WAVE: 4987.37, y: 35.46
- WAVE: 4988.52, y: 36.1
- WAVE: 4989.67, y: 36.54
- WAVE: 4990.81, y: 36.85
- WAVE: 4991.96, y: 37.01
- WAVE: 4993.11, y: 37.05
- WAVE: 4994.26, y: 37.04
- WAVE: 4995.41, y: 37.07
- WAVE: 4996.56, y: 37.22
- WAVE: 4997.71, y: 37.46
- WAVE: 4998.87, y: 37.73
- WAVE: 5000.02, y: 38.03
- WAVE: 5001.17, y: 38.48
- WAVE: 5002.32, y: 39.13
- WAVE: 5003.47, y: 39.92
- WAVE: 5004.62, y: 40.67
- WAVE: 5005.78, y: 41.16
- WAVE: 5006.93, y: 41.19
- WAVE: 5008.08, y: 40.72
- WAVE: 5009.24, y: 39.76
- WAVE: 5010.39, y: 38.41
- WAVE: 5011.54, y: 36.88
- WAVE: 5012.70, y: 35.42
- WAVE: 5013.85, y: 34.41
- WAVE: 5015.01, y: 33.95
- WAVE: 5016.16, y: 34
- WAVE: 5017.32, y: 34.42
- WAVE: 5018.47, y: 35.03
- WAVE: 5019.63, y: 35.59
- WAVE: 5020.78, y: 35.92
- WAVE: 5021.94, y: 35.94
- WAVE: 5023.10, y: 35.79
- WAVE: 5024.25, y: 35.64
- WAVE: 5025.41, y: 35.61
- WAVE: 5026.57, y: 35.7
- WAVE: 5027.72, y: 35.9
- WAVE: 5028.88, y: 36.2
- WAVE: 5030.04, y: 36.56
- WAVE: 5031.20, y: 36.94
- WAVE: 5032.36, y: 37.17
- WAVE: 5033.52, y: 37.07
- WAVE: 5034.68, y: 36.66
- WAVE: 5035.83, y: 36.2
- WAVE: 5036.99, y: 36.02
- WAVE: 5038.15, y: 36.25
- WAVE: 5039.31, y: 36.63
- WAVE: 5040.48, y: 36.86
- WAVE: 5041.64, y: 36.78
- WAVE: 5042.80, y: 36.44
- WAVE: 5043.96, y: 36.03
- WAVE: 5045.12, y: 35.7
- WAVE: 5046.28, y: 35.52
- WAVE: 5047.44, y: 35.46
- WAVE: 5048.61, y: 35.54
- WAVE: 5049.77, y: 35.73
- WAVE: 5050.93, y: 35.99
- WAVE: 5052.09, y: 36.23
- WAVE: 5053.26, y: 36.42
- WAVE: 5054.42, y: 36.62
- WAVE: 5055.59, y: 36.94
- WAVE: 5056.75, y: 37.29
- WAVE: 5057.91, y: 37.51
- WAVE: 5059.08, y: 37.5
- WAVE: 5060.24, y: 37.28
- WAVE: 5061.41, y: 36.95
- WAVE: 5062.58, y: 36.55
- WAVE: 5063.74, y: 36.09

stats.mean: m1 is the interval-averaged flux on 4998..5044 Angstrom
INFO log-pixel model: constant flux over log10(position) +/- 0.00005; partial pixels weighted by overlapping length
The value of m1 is 36.9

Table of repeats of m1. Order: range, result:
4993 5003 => 37.7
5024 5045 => 36.4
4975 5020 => 36.6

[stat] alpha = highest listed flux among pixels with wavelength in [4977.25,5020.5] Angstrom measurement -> 41.19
